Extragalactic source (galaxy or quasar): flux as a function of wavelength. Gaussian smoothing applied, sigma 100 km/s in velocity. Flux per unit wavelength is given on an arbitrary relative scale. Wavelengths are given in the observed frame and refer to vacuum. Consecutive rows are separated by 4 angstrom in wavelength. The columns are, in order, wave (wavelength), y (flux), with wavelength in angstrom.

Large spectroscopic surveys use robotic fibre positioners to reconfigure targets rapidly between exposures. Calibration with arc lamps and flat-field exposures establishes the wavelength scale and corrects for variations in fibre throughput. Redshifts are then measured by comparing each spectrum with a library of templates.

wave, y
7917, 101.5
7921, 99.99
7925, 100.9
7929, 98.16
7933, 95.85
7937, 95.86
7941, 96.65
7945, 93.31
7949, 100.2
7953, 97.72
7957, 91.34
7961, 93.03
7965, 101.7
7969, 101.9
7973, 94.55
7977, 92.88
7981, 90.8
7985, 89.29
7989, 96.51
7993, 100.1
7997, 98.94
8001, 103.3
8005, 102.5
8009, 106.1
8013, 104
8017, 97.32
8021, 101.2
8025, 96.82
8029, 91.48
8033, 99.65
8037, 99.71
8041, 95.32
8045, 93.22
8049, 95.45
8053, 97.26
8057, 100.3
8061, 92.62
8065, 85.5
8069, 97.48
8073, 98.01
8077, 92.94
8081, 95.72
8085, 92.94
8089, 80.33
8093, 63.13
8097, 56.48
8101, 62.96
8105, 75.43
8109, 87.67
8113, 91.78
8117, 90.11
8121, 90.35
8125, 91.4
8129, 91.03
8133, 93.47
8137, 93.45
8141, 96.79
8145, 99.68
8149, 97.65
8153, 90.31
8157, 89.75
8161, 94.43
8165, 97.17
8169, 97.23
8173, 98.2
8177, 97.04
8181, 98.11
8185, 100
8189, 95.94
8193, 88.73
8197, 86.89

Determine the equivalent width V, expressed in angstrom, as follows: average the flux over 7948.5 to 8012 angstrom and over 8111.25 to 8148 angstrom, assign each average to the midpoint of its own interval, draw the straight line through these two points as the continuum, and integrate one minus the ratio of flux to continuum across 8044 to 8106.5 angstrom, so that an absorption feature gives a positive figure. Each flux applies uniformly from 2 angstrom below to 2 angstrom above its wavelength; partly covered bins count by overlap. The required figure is 5.7 angstrom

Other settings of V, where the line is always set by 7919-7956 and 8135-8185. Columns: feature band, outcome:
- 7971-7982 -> 0.48 angstrom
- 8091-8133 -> 6.81 angstrom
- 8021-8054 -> 0.14 angstrom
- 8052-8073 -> 0.39 angstrom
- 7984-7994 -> 0.17 angstrom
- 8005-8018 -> -0.79 angstrom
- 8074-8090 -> 0.81 angstrom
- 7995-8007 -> -0.56 angstrom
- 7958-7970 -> -0.09 angstrom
